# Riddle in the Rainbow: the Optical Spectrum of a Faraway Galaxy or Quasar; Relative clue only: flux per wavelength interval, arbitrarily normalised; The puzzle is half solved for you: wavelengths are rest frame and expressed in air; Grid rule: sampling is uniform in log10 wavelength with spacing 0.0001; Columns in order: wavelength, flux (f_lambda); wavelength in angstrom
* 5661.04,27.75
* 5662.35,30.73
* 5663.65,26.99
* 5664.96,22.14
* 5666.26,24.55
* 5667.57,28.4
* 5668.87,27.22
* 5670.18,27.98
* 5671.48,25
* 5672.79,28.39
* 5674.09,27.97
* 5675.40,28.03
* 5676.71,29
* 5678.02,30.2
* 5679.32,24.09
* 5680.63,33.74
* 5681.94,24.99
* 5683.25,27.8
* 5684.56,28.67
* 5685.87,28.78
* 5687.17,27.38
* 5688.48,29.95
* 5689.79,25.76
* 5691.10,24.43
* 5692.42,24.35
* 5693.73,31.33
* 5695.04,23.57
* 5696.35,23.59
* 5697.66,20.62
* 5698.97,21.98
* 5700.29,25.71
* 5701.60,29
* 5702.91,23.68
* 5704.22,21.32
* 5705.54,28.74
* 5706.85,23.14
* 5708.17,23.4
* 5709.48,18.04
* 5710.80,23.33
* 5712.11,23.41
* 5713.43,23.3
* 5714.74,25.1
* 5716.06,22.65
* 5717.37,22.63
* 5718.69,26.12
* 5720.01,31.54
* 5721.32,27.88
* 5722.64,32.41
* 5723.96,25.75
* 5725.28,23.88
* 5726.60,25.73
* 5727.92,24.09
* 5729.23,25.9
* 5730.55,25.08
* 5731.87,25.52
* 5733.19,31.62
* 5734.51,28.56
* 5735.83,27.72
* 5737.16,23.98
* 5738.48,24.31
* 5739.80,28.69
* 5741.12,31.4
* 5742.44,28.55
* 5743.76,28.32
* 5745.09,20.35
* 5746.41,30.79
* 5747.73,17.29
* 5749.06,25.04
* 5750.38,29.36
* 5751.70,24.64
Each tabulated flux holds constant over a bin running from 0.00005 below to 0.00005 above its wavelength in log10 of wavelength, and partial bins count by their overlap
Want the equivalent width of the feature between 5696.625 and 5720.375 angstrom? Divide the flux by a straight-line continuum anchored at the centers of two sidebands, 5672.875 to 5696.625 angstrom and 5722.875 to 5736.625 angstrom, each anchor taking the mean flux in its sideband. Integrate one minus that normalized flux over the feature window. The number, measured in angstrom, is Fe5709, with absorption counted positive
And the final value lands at 2.6 angstrom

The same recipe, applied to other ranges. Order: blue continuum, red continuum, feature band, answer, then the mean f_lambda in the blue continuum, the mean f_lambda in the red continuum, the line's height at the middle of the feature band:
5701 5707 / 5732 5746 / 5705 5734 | 0.89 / 25.3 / 27.3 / 26.2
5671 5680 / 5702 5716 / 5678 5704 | -0.63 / 27.6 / 23.4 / 25.7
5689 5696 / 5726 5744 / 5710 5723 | 0.47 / 25.8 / 27.1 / 26.6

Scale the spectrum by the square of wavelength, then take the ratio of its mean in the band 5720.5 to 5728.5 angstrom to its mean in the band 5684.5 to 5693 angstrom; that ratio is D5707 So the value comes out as 1.0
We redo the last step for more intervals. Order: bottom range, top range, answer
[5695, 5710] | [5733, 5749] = 1.14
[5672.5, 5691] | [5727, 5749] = 0.96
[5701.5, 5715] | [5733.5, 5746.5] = 1.17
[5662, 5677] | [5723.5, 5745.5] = 1.00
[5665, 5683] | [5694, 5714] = 0.87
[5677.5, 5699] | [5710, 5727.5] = 0.97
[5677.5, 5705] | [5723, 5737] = 1.02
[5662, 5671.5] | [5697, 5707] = 0.93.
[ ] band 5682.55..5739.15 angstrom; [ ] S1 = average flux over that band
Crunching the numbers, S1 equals 25.6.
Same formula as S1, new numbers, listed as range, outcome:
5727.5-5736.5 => 27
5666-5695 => 27.6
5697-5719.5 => 23.7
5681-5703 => 26.1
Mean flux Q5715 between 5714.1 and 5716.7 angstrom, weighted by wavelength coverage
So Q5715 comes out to 23.8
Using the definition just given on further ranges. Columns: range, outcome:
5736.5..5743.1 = 27.4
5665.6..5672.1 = 26.7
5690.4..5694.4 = 26.6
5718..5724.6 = 28.7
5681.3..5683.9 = 26.4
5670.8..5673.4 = 26.7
